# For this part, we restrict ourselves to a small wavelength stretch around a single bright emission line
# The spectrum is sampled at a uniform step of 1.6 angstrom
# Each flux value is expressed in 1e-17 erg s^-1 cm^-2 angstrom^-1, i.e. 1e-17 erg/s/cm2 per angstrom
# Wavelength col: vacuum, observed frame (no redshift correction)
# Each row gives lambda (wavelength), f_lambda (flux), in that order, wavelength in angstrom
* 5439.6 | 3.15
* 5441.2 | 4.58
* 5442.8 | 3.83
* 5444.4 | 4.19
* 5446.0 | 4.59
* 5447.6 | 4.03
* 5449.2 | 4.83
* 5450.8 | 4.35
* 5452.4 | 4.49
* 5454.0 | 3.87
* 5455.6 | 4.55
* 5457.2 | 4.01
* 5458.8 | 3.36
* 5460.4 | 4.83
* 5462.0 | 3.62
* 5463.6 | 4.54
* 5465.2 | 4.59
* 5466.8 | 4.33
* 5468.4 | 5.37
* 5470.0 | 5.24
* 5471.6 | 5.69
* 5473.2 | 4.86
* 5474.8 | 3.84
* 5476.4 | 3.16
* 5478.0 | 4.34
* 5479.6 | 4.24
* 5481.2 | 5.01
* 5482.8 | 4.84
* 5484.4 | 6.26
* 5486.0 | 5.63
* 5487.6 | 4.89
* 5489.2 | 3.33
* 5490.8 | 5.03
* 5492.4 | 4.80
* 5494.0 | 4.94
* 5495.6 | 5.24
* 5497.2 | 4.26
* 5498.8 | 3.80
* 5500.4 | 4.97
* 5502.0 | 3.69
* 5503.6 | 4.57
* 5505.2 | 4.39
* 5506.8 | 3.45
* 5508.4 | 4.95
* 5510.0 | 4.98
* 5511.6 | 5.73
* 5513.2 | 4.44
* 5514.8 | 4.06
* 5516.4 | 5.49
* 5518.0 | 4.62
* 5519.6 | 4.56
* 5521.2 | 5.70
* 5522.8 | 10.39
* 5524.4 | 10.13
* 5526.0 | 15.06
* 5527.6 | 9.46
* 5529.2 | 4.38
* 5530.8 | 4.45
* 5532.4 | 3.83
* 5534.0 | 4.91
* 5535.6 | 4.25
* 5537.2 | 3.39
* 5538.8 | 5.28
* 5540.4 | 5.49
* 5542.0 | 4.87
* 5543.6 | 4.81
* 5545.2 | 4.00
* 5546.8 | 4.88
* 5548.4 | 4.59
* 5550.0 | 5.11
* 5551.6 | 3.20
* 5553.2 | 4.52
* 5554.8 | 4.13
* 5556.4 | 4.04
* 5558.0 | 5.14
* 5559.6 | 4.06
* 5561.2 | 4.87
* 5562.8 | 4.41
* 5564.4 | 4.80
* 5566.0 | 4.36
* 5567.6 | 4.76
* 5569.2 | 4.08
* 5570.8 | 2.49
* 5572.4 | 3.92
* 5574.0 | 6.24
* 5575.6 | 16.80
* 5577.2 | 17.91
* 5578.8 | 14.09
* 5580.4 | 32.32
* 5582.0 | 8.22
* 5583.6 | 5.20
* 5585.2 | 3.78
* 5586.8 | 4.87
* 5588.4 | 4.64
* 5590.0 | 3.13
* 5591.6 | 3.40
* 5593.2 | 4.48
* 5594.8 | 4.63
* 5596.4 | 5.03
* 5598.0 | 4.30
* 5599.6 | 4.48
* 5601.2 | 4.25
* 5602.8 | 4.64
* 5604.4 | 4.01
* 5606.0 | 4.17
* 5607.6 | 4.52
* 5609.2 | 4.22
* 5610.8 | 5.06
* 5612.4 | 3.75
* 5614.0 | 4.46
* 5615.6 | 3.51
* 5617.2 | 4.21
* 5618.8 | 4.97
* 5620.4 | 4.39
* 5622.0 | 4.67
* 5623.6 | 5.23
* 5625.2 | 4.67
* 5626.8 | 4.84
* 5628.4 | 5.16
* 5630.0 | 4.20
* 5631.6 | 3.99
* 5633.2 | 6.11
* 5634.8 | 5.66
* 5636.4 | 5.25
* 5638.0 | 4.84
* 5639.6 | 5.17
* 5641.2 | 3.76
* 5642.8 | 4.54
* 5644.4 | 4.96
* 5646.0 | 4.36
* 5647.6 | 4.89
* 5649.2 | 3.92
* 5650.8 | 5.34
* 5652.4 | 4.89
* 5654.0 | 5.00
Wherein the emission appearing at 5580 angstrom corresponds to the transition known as [O III] 5007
